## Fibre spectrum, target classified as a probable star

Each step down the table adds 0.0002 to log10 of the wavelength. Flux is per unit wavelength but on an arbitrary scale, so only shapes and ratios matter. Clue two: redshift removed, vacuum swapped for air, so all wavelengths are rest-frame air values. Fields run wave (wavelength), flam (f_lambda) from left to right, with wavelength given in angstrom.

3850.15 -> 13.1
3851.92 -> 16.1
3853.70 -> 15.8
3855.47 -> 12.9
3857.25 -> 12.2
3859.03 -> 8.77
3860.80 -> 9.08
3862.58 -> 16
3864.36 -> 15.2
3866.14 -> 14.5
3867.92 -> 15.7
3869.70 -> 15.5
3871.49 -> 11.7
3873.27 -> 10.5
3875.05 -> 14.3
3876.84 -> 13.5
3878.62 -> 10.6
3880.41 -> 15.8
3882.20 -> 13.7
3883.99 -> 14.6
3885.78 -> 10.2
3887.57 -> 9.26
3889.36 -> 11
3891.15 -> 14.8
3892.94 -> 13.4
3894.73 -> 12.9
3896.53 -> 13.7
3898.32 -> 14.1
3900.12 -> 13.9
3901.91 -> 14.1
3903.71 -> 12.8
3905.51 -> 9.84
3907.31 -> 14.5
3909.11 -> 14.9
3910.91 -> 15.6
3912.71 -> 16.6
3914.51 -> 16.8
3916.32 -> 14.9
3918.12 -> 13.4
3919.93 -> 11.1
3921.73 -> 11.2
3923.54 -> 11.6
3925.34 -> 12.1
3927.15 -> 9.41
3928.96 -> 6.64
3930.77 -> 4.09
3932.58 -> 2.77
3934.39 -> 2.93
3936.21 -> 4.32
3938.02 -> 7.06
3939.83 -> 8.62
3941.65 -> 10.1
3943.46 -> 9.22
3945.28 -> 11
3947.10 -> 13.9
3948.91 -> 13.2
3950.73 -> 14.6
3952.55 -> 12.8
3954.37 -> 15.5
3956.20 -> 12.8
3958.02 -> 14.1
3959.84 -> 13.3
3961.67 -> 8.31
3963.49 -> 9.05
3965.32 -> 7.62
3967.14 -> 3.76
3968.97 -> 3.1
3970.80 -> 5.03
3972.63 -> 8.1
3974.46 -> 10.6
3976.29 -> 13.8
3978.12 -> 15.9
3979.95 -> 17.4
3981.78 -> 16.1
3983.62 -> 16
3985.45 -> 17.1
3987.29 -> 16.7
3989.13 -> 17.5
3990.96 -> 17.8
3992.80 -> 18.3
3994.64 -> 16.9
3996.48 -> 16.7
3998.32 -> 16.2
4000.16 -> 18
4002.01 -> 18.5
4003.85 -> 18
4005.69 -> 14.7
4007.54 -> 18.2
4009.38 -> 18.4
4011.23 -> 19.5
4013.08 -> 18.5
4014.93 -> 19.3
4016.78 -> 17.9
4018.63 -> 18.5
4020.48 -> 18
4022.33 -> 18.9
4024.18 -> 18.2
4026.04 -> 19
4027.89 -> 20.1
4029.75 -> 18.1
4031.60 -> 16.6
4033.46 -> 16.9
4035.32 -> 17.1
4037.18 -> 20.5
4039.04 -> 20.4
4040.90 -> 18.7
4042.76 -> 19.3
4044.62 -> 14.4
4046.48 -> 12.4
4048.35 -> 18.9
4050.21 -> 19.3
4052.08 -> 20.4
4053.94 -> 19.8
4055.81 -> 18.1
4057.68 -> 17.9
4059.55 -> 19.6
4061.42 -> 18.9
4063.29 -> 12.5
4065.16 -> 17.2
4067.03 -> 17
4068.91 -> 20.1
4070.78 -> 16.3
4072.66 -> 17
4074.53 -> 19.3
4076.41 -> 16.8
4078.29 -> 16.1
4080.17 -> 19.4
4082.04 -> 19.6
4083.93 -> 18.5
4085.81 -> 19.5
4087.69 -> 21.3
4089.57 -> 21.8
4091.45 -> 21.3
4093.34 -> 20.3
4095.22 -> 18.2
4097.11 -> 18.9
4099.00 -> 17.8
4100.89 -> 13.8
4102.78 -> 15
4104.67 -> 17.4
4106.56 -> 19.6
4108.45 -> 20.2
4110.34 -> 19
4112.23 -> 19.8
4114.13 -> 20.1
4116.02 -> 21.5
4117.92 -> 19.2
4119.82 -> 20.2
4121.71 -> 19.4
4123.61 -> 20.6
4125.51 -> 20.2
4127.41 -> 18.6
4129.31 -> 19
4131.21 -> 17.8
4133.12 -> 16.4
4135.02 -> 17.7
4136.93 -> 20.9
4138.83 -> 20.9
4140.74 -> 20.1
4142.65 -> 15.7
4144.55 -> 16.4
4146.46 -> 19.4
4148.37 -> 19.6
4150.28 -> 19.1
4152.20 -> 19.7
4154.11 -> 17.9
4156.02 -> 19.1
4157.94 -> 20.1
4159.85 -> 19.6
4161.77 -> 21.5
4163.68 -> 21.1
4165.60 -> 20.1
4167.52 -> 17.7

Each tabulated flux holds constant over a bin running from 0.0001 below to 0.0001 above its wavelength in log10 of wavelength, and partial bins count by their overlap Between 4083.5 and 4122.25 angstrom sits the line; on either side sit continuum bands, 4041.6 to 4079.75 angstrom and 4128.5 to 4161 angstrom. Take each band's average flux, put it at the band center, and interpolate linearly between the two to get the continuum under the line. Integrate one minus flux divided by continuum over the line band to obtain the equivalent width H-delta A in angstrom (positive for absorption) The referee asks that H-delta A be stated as -2.1 angstrom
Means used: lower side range 17.6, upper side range 18.8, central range 19.2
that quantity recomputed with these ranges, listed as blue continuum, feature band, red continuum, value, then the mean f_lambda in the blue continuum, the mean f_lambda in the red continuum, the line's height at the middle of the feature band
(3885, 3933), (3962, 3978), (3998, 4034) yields 7.7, 12.2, 18.1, 15.6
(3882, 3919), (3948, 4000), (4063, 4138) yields 7.6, 13.6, 18.7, 15.5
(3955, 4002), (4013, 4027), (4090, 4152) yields -3.4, 13.3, 18.9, 15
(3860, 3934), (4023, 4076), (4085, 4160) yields -3.3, 12.5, 19.1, 17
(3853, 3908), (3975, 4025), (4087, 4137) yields -3.8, 13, 19.1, 16.2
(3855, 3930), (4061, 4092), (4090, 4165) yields -1.0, 12.9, 19.1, 17.7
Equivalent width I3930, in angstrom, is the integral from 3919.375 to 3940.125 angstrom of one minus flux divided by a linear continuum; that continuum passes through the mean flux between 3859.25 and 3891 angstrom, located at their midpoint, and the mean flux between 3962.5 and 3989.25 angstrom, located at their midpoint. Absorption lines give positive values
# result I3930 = 8.0 angstrom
